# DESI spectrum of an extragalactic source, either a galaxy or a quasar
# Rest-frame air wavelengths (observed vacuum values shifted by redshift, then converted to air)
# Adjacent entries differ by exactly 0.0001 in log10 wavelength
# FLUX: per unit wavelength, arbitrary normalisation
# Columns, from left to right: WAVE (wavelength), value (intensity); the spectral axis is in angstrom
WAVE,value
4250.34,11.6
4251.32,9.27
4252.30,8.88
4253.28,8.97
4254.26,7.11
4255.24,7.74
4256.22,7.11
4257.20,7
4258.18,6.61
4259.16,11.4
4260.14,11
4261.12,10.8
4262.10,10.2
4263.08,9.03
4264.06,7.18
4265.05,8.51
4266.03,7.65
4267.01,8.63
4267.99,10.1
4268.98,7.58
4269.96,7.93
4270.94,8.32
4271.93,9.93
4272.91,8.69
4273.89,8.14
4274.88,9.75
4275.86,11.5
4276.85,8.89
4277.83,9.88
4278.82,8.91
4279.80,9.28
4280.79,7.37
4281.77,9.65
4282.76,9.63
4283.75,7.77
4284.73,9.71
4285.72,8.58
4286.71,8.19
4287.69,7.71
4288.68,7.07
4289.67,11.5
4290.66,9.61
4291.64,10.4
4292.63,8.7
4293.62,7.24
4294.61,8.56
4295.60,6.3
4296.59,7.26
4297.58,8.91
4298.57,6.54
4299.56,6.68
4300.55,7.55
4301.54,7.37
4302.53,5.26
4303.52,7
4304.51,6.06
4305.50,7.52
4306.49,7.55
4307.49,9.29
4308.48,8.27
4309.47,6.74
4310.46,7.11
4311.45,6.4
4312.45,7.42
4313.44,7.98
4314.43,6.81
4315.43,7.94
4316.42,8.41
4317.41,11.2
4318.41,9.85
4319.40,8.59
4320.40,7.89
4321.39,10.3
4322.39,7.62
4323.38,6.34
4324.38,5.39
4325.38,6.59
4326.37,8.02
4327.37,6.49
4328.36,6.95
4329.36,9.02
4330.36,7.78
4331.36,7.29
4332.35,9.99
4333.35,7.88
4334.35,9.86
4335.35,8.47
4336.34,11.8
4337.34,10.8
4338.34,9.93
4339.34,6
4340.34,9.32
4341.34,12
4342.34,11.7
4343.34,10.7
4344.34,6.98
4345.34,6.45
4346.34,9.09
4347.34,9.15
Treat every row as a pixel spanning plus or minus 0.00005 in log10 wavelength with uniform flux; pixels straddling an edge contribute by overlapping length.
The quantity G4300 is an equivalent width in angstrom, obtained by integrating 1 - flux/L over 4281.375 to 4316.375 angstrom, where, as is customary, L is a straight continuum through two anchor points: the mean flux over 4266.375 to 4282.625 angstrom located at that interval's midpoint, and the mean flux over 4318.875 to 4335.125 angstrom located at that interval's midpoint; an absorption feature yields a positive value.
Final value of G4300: 2.55 angstrom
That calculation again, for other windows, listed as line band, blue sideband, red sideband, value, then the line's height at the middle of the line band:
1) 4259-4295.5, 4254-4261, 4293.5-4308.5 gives -4.92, 7.93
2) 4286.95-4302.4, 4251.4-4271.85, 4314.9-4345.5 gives 1.09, 8.64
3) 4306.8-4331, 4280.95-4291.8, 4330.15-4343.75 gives 3.92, 9.36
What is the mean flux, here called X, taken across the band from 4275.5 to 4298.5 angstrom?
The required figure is 8.75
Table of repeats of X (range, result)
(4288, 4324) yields 7.91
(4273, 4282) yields 9.23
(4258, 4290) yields 9.01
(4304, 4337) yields 8.04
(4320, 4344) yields 8.67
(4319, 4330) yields 7.55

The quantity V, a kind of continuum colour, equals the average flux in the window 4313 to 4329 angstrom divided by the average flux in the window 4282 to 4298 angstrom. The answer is 0.92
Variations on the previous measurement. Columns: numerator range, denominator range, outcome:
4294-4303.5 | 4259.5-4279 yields 0.78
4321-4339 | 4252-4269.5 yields 0.96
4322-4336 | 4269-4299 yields 0.89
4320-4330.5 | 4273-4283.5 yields 0.81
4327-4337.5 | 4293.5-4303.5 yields 1.22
